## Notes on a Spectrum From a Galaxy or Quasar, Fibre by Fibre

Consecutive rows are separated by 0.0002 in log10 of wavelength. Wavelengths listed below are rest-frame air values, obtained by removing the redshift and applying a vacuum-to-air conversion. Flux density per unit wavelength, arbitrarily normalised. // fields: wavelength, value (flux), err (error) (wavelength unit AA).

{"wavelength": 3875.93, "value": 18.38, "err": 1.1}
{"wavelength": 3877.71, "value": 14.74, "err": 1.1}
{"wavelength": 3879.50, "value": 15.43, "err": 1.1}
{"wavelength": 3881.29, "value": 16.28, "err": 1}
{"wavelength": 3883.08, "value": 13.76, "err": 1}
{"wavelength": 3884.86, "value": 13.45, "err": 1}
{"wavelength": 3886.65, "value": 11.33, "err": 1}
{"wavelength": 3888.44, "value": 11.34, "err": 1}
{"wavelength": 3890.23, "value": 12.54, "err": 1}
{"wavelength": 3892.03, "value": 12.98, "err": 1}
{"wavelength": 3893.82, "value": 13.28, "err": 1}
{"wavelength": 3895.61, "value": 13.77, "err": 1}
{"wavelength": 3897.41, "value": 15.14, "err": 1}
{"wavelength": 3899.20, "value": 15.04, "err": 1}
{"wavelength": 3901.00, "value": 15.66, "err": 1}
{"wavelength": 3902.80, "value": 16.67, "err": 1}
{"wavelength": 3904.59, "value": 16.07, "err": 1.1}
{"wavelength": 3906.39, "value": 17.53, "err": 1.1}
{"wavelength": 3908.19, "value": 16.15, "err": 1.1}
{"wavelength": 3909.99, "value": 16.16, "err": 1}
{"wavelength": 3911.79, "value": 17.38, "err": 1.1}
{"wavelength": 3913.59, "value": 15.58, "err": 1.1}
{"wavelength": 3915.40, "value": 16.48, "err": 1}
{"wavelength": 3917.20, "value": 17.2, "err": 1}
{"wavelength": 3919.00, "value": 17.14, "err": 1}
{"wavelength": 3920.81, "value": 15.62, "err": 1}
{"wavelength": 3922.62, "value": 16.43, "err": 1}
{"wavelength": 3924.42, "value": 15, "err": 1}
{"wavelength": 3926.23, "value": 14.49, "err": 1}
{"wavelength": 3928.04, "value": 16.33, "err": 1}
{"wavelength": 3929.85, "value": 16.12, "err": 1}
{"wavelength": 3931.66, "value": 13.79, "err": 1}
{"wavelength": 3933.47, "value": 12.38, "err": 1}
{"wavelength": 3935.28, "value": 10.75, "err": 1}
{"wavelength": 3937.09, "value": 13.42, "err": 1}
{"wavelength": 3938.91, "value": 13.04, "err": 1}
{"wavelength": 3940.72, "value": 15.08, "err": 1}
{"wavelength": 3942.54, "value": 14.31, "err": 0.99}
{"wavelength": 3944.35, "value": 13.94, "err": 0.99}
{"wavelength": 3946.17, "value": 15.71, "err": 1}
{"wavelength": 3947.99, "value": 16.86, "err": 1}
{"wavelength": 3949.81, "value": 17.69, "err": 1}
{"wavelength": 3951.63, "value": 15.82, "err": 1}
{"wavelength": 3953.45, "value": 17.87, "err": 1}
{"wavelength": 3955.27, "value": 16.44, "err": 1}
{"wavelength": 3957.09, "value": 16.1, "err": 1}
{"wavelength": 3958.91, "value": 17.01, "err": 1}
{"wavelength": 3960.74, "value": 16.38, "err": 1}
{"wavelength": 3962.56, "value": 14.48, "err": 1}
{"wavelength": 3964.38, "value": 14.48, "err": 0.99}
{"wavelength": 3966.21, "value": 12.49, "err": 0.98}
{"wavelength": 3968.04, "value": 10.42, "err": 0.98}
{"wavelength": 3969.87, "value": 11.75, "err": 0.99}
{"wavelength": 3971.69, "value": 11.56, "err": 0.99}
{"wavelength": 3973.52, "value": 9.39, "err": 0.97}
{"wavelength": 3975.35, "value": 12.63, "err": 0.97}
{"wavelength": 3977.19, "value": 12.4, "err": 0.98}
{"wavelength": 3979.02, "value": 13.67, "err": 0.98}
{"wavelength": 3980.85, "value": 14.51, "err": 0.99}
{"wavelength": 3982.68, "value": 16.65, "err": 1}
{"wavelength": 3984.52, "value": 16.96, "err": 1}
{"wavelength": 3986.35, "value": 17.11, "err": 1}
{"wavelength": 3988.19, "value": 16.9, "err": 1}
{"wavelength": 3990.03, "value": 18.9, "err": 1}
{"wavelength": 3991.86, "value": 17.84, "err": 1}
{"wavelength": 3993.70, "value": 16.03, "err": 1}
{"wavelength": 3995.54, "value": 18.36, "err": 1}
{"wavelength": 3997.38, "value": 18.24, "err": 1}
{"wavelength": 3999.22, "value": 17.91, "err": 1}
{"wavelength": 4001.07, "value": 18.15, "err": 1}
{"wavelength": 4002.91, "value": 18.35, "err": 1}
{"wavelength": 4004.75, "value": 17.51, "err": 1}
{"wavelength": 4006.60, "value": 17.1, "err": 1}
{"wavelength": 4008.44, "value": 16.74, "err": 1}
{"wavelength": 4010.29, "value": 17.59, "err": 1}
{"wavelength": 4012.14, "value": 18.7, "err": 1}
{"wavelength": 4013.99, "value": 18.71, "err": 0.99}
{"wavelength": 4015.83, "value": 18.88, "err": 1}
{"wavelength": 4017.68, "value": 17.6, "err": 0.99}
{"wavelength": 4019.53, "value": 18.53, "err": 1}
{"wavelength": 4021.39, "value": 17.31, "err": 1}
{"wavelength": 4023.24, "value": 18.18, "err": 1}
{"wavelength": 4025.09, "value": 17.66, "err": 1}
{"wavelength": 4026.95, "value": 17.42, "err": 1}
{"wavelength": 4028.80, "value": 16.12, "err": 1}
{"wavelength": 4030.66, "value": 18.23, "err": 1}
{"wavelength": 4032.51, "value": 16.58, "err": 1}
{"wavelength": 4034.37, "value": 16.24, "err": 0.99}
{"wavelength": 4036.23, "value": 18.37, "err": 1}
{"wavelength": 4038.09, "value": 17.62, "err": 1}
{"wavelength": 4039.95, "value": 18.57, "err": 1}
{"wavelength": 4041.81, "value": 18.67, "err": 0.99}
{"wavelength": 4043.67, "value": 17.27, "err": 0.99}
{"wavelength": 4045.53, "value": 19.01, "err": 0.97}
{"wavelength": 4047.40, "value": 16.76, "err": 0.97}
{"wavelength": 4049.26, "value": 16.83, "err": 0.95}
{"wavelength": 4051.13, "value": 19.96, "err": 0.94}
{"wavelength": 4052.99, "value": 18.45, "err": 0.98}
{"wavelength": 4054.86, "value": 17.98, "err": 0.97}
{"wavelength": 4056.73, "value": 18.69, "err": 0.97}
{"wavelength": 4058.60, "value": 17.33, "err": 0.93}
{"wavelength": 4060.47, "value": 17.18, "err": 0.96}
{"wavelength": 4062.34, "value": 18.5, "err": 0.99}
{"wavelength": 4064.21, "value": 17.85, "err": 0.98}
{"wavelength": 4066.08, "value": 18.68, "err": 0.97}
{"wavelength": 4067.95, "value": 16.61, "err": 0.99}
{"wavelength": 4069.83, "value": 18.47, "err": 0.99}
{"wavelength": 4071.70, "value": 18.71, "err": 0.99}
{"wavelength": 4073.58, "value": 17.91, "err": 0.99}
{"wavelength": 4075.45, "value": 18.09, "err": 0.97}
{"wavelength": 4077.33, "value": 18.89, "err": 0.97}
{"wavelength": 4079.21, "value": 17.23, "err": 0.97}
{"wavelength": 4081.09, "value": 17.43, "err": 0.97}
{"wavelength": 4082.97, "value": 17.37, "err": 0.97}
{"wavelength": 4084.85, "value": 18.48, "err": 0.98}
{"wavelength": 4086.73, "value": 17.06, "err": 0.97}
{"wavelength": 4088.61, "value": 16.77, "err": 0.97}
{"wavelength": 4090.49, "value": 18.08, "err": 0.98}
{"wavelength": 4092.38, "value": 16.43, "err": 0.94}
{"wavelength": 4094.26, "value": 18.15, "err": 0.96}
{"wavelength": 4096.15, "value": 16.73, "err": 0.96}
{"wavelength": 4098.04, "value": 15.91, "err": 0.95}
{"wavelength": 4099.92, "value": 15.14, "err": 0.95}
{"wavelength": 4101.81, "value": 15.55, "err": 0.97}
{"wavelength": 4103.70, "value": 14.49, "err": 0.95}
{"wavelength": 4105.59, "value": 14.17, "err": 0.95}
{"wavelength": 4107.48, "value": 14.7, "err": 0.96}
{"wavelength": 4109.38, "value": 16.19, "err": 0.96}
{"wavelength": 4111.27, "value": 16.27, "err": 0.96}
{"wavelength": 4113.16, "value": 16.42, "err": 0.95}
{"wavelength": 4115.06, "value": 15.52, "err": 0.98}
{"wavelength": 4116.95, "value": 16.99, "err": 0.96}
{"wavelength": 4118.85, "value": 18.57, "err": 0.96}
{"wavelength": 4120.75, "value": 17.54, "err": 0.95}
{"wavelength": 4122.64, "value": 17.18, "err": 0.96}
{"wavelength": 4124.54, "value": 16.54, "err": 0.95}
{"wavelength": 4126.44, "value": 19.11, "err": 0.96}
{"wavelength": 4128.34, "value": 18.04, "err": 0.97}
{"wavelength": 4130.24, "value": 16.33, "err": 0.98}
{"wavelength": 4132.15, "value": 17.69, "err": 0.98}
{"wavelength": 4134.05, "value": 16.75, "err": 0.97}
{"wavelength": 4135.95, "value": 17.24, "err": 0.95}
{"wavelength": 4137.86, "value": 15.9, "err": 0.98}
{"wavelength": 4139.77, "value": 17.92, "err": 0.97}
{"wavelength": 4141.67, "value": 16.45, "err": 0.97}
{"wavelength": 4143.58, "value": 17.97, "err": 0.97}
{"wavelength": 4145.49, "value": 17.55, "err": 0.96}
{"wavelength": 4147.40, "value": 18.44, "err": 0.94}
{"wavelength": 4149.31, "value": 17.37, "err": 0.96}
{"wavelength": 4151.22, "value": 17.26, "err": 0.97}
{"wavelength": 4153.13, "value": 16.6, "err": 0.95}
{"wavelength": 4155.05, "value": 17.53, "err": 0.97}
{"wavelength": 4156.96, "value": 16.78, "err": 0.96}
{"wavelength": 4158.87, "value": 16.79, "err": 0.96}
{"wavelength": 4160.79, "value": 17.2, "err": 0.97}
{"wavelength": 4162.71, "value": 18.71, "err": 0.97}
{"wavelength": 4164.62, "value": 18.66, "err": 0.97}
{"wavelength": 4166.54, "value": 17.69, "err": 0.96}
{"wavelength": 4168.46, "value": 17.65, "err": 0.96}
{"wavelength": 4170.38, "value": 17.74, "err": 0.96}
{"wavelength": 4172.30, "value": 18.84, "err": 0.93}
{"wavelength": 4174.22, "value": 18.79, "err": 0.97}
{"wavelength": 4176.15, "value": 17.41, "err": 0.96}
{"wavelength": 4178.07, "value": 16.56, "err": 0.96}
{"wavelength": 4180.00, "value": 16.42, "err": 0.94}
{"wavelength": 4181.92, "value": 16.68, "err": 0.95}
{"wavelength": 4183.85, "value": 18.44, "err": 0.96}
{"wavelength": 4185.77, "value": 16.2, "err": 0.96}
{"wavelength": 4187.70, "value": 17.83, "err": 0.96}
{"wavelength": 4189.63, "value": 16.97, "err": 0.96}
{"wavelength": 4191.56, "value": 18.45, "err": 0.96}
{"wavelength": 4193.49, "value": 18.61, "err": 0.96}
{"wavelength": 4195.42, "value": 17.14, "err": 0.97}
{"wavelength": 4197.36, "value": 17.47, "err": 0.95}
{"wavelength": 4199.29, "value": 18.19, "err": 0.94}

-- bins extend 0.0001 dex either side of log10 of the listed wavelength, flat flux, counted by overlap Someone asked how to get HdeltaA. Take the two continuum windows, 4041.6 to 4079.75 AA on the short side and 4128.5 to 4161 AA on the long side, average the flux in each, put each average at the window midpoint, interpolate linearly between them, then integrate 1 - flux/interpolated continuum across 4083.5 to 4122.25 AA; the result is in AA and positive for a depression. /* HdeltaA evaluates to 2.5 AA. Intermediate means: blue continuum 18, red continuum 17.2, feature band 16.5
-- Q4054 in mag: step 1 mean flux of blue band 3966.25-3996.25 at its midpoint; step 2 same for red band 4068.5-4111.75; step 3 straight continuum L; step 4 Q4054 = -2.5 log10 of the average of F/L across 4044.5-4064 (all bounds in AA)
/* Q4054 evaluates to -0.12 mag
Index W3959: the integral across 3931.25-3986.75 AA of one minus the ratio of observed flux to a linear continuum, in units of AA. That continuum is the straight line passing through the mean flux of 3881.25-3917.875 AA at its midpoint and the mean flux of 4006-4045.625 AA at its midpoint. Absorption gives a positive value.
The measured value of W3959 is 6.5 AA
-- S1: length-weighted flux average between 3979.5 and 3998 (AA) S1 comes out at 17.1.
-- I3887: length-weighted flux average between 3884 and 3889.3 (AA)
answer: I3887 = 12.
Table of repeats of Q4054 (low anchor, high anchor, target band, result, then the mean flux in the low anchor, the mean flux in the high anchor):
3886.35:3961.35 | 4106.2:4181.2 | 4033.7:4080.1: -0.098 mag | 15.2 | 17.3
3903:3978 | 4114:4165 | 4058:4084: -0.088 mag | 14.9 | 17.3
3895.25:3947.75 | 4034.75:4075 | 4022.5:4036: 0.016 mag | 15.3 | 18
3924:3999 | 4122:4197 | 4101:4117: 0.089 mag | 15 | 17.5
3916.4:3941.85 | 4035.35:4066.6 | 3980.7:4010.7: -0.053 mag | 14.8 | 18.1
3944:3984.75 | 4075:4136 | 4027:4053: -0.126 mag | 14.5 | 16.9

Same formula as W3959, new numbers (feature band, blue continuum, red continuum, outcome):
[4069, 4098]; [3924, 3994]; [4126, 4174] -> -1.9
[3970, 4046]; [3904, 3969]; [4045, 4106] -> -2.0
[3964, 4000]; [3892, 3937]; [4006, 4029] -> 4.4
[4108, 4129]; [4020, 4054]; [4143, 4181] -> 0.7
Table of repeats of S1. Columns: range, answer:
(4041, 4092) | 17.9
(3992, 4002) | 17.7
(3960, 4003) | 15.2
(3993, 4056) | 17.8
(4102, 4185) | 17.1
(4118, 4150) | 17.4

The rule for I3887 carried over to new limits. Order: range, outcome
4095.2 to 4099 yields 16.3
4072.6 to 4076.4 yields 18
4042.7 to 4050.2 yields 17.5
